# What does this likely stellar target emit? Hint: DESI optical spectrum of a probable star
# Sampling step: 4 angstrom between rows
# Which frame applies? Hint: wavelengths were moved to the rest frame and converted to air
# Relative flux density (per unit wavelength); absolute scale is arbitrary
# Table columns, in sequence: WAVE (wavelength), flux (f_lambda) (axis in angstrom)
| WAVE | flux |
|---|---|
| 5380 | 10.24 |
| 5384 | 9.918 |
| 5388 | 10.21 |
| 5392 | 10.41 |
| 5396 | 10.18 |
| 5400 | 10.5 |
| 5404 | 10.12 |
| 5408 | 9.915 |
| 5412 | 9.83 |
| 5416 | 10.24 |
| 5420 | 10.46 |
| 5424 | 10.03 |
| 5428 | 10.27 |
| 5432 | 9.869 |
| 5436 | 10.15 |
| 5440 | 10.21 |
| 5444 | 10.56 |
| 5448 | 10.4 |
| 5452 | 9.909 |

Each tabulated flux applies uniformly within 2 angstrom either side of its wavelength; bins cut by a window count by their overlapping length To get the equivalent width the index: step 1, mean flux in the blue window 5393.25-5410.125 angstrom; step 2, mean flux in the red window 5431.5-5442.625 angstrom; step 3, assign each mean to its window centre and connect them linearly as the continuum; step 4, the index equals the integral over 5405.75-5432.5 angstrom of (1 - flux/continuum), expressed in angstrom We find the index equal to 0.16 angstrom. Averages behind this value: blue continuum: 10.2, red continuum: 10.1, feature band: 10.1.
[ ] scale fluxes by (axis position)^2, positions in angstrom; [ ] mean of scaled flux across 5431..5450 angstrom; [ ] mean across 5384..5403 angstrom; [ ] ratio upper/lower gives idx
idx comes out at 1.0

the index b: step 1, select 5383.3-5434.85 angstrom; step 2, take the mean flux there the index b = 10.2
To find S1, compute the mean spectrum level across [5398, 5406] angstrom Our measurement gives 10.3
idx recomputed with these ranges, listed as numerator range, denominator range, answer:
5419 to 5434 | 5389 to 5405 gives 0.99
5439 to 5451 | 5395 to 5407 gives 1.03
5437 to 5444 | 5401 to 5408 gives 1.03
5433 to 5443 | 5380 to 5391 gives 1.03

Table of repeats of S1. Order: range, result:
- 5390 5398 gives 10.3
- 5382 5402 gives 10.2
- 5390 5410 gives 10.2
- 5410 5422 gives 10.2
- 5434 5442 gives 10.2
